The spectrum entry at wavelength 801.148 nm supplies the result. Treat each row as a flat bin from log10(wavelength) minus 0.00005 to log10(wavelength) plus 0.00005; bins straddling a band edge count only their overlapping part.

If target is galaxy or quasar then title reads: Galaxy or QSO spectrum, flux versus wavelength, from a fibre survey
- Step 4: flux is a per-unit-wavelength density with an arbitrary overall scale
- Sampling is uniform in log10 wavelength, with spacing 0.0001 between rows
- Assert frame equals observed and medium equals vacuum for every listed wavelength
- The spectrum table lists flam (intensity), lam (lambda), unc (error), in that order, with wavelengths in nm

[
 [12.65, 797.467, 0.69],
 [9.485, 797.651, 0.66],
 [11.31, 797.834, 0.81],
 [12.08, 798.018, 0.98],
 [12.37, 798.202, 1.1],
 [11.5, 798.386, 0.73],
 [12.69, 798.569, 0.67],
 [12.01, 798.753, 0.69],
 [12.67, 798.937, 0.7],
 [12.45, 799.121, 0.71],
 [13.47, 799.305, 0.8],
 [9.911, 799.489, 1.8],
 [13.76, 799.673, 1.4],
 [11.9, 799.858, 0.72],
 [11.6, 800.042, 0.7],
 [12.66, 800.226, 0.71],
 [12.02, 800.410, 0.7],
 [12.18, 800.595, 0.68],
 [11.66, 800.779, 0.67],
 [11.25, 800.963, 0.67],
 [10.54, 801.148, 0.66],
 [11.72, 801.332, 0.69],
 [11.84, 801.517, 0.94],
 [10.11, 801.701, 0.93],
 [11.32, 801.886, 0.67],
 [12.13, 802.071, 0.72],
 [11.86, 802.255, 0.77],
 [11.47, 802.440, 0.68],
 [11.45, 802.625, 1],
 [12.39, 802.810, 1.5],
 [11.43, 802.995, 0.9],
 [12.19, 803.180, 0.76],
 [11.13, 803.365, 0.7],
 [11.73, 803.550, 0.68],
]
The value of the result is 10.54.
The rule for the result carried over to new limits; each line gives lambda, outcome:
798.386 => 11.5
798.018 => 12.08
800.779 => 11.66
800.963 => 11.25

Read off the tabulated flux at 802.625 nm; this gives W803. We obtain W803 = 11.45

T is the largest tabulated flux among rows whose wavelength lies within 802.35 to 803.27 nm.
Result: 12.39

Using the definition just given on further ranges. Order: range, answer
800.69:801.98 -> 11.84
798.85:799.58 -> 13.47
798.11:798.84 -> 12.69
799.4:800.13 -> 13.76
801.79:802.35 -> 12.13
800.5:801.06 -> 12.18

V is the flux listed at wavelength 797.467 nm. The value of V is 12.65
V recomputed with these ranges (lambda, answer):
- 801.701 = 10.11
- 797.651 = 9.485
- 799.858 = 11.9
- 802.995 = 11.43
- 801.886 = 11.32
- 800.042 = 11.6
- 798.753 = 12.01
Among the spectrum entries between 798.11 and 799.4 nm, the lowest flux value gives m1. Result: 11.5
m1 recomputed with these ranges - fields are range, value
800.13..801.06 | 11.25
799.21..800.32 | 9.911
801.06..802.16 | 10.11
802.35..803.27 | 11.43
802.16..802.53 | 11.47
